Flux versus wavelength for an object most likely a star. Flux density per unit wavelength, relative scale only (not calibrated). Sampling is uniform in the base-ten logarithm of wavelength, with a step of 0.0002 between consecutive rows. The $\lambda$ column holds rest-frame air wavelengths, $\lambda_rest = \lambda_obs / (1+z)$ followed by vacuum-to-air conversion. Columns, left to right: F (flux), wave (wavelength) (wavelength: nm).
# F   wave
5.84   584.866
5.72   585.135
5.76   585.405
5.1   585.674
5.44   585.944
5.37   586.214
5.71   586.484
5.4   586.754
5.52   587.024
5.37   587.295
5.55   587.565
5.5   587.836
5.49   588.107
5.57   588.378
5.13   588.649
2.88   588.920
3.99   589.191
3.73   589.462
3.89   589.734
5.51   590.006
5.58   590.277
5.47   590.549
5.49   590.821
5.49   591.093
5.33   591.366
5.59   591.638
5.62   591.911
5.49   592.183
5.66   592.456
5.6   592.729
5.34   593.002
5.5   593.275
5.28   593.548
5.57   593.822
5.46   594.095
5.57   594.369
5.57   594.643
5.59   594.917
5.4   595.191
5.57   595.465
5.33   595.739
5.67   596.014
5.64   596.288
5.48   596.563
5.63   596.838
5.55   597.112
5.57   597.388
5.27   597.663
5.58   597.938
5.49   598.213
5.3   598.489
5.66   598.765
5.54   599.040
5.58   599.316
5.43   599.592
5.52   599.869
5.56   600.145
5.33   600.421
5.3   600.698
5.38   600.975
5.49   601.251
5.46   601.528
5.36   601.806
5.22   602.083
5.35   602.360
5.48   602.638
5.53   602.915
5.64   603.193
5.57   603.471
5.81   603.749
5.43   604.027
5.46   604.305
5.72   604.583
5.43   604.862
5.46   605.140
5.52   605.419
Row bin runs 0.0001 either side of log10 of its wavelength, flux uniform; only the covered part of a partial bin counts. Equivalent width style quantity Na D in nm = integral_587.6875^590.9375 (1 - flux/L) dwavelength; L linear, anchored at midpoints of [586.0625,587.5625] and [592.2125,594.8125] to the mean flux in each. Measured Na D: 0.38 nm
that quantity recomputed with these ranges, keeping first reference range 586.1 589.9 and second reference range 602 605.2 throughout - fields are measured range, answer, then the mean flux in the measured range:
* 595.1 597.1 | -0.11 nm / 5.54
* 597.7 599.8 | -0.06 nm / 5.5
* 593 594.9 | -0.12 nm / 5.49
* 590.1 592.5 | -0.22 nm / 5.52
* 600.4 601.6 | 0.01 nm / 5.39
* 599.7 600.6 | -0.01 nm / 5.46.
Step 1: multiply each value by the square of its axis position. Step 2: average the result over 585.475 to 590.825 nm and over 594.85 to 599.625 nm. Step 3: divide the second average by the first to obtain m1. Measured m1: 1.12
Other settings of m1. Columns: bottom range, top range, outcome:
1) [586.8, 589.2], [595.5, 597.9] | 1.12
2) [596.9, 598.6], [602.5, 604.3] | 1.04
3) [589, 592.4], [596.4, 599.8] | 1.11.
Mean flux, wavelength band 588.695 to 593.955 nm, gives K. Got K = 5.11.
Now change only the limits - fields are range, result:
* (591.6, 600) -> 5.52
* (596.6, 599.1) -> 5.51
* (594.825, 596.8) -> 5.53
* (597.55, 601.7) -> 5.46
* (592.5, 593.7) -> 5.45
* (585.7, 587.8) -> 5.46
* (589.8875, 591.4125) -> 5.49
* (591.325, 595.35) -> 5.51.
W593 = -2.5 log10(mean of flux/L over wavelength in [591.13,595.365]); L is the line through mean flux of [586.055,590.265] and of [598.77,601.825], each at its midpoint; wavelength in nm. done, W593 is -0.064 mag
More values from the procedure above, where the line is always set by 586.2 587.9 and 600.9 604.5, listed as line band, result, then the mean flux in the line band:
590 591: -0.005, 5.52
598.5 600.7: -0.001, 5.49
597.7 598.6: 0.009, 5.44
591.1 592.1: -0.003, 5.51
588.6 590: 0.346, 4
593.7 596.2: -0.008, 5.53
